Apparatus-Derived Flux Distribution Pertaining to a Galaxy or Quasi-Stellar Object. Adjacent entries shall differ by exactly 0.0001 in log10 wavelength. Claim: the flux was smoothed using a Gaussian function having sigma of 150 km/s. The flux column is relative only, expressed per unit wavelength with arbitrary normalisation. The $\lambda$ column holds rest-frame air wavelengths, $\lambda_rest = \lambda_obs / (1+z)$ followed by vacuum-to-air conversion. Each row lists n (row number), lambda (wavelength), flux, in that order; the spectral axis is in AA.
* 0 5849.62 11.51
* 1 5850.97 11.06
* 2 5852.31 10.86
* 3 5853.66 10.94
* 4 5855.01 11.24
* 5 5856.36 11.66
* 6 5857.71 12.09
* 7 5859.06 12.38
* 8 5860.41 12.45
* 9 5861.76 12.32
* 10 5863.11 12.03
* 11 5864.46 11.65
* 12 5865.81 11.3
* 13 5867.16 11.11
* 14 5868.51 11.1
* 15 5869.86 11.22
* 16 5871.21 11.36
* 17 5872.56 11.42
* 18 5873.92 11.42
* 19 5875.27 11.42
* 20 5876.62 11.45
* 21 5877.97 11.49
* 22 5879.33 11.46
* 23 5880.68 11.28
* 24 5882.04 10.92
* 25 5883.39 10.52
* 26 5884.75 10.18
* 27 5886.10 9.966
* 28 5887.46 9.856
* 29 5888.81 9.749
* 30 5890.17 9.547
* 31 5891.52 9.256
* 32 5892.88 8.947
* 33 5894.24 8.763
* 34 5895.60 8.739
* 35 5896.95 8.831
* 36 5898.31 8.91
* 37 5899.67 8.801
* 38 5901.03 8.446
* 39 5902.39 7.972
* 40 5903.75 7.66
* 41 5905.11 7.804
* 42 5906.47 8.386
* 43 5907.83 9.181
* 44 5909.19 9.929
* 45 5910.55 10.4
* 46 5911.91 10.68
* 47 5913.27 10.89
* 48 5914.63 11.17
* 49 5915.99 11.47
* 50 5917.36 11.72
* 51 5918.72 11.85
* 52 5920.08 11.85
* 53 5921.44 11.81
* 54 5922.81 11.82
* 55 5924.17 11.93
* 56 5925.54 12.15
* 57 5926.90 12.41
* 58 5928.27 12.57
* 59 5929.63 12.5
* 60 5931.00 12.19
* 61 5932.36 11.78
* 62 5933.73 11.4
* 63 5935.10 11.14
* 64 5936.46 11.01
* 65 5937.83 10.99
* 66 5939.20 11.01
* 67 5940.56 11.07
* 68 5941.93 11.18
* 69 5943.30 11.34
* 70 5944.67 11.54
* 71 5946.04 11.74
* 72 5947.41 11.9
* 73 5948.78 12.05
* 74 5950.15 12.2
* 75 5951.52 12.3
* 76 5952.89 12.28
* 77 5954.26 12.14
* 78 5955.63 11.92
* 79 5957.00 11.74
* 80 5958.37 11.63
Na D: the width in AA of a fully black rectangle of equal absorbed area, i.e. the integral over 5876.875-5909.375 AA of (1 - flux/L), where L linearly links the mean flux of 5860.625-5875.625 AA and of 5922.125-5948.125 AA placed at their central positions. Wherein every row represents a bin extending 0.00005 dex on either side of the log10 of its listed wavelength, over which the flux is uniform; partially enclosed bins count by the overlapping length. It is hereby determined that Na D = 5.9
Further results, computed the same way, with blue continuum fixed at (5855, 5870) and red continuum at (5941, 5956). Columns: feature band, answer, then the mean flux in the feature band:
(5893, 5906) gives 3.7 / 8.45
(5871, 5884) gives 0.5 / 11.3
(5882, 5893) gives 1.8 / 9.87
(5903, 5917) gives 2.4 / 9.79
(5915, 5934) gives -0.2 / 12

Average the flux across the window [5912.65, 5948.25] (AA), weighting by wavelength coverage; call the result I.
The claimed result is 11.6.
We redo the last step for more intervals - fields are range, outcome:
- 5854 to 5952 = 10.9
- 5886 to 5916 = 9.31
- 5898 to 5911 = 8.71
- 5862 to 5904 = 10.3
